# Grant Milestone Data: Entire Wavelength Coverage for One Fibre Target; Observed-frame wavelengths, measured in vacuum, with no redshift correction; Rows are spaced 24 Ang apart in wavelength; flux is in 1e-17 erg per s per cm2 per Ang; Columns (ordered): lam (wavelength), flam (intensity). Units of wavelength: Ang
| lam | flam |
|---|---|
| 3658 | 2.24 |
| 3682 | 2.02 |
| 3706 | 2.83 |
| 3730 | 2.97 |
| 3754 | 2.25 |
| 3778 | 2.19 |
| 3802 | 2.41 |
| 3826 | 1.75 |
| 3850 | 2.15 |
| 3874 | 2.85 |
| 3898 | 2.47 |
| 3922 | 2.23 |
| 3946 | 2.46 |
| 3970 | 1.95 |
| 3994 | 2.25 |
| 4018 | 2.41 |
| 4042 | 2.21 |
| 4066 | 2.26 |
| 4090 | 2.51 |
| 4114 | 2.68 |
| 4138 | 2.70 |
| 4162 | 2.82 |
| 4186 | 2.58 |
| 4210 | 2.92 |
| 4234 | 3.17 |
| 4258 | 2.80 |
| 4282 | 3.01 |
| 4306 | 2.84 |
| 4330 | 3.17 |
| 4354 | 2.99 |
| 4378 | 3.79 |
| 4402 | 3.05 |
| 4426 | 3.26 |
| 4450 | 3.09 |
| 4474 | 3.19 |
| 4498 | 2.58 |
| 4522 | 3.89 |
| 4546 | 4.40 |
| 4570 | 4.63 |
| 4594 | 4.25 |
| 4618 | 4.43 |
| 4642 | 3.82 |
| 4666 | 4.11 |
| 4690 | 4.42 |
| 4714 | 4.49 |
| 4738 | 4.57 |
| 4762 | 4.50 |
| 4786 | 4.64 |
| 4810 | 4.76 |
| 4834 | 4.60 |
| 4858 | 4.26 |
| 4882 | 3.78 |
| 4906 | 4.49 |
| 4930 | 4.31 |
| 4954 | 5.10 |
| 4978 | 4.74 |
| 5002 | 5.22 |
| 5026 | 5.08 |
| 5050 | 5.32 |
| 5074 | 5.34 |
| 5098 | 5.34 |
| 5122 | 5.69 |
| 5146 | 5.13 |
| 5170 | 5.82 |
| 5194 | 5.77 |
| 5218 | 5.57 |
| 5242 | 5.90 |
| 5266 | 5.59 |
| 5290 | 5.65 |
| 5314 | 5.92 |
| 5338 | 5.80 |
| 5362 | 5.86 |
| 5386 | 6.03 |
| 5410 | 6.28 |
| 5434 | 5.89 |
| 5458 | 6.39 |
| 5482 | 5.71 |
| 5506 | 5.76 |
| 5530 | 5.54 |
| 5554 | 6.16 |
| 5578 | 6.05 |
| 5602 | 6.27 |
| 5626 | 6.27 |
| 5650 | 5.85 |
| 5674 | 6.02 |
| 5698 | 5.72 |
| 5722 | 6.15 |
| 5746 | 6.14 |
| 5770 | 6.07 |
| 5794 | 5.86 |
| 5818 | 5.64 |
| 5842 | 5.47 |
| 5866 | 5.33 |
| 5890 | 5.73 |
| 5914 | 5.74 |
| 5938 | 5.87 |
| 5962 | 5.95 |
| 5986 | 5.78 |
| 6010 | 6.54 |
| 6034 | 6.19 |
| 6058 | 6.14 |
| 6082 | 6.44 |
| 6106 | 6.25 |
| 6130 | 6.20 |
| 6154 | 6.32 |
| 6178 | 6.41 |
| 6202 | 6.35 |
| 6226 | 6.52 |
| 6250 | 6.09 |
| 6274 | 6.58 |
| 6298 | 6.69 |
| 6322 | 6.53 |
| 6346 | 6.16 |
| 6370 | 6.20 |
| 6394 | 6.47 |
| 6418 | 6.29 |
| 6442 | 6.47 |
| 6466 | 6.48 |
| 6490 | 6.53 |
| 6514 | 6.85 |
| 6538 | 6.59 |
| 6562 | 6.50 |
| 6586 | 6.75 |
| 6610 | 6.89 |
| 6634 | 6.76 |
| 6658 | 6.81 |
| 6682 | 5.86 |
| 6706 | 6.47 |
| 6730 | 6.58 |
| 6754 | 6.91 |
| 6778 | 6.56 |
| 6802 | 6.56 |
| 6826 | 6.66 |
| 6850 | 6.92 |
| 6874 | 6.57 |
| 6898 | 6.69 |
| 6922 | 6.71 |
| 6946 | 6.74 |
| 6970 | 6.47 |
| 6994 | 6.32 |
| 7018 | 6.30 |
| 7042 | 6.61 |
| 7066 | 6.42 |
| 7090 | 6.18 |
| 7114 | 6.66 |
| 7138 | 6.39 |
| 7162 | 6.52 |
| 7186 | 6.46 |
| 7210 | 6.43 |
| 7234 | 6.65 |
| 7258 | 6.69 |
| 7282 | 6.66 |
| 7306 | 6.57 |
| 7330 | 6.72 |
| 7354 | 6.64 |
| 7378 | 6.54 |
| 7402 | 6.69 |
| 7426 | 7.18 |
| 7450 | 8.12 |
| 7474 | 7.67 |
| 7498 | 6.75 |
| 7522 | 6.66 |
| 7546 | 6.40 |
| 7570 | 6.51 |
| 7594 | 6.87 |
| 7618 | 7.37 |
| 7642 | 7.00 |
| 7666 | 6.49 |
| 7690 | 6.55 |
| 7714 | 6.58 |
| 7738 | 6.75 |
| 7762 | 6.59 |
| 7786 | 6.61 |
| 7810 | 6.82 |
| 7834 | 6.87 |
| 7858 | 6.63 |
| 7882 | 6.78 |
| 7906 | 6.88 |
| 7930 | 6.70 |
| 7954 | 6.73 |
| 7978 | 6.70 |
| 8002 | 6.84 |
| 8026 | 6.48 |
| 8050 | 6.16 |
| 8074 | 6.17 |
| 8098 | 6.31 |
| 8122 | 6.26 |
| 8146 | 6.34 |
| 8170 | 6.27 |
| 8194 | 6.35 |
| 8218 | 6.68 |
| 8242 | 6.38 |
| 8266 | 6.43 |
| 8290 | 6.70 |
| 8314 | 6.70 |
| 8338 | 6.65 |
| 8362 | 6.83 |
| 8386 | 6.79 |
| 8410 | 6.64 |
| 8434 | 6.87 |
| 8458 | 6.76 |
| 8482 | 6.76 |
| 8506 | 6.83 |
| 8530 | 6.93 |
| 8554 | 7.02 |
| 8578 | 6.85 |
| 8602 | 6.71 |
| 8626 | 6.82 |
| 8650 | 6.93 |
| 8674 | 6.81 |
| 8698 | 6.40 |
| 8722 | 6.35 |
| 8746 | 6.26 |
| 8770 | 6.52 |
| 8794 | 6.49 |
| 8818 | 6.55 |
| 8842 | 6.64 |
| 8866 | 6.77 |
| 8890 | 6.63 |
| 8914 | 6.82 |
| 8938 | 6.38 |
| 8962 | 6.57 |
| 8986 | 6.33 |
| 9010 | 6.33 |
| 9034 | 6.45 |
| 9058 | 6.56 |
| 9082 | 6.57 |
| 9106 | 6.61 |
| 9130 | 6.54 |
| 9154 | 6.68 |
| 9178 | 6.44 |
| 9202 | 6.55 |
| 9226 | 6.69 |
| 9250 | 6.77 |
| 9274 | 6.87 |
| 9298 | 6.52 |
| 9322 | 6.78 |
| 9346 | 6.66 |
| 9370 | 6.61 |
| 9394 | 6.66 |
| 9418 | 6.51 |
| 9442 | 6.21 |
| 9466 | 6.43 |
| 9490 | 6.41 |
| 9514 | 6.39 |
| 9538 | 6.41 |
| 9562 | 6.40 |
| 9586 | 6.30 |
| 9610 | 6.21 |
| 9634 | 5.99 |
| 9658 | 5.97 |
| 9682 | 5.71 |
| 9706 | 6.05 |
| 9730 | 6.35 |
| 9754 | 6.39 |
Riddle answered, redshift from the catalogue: 0.13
